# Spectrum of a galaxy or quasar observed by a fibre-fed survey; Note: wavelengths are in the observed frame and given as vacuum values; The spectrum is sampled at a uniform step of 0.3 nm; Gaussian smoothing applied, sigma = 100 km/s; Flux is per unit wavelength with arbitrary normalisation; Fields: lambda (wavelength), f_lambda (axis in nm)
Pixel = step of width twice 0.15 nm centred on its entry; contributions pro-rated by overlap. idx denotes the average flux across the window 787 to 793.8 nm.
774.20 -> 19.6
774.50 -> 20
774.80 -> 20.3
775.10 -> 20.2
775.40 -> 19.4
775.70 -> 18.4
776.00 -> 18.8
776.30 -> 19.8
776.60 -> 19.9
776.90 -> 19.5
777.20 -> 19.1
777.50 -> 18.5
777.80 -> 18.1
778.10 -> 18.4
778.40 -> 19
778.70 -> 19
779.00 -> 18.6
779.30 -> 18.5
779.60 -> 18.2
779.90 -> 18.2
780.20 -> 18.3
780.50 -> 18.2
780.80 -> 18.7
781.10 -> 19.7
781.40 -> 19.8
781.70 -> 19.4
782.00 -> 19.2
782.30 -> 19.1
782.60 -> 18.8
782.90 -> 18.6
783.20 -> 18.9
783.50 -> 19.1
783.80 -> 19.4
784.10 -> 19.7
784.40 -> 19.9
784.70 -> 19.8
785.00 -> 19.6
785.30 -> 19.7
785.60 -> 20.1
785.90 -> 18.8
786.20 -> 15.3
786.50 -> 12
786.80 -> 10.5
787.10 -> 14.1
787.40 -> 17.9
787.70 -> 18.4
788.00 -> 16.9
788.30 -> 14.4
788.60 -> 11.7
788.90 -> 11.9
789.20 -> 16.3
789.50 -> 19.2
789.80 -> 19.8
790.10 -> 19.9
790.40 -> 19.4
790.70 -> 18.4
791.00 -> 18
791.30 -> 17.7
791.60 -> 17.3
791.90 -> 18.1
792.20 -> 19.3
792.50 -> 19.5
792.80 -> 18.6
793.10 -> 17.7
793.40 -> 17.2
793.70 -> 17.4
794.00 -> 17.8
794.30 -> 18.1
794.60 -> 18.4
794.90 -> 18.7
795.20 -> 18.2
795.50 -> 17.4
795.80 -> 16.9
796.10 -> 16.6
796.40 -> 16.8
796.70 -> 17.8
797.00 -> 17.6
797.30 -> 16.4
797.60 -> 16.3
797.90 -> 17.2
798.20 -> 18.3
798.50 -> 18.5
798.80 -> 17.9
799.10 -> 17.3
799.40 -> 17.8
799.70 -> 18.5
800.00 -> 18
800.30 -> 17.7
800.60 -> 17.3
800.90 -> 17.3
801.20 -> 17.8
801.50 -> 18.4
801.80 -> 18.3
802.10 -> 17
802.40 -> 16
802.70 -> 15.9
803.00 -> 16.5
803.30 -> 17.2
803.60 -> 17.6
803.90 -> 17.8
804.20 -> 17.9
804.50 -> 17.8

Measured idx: 17.4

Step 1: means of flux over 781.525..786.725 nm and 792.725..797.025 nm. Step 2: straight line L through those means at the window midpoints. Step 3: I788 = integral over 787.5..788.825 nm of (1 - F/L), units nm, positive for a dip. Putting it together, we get 0.22 nm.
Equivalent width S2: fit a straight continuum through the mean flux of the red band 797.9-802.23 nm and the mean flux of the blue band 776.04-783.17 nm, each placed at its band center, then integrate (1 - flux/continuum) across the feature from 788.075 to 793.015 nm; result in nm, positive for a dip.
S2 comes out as 0.233 nm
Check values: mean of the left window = 18.9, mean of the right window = 17.8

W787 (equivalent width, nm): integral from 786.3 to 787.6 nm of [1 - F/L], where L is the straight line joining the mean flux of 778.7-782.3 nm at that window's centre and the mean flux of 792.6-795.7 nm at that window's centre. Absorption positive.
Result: 0.320 nm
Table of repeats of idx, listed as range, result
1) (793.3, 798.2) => 17.5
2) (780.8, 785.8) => 19.4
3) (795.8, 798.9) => 17.3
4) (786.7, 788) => 15.6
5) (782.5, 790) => 17.2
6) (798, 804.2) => 17.6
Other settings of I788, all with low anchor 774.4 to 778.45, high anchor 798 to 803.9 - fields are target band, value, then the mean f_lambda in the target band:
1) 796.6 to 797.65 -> 0.044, 17.1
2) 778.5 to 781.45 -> 0.047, 18.7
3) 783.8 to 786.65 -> 0.040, 18.4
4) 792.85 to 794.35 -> 0.032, 17.7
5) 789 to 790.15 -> -0.005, 18.4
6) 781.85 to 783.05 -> -0.006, 18.9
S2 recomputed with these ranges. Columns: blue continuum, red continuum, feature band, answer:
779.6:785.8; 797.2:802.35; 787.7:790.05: 0.319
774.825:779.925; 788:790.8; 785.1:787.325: 0.182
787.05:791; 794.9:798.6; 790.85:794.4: -0.194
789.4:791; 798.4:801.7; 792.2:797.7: 0.260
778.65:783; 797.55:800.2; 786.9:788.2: 0.138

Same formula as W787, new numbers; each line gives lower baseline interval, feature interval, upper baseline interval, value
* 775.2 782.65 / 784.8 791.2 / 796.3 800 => 0.51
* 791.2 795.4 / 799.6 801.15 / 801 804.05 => -0.02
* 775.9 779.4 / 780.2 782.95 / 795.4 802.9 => -0.05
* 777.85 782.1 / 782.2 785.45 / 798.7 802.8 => -0.14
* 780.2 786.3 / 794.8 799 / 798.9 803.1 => 0.09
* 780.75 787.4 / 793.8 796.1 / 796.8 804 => -0.02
